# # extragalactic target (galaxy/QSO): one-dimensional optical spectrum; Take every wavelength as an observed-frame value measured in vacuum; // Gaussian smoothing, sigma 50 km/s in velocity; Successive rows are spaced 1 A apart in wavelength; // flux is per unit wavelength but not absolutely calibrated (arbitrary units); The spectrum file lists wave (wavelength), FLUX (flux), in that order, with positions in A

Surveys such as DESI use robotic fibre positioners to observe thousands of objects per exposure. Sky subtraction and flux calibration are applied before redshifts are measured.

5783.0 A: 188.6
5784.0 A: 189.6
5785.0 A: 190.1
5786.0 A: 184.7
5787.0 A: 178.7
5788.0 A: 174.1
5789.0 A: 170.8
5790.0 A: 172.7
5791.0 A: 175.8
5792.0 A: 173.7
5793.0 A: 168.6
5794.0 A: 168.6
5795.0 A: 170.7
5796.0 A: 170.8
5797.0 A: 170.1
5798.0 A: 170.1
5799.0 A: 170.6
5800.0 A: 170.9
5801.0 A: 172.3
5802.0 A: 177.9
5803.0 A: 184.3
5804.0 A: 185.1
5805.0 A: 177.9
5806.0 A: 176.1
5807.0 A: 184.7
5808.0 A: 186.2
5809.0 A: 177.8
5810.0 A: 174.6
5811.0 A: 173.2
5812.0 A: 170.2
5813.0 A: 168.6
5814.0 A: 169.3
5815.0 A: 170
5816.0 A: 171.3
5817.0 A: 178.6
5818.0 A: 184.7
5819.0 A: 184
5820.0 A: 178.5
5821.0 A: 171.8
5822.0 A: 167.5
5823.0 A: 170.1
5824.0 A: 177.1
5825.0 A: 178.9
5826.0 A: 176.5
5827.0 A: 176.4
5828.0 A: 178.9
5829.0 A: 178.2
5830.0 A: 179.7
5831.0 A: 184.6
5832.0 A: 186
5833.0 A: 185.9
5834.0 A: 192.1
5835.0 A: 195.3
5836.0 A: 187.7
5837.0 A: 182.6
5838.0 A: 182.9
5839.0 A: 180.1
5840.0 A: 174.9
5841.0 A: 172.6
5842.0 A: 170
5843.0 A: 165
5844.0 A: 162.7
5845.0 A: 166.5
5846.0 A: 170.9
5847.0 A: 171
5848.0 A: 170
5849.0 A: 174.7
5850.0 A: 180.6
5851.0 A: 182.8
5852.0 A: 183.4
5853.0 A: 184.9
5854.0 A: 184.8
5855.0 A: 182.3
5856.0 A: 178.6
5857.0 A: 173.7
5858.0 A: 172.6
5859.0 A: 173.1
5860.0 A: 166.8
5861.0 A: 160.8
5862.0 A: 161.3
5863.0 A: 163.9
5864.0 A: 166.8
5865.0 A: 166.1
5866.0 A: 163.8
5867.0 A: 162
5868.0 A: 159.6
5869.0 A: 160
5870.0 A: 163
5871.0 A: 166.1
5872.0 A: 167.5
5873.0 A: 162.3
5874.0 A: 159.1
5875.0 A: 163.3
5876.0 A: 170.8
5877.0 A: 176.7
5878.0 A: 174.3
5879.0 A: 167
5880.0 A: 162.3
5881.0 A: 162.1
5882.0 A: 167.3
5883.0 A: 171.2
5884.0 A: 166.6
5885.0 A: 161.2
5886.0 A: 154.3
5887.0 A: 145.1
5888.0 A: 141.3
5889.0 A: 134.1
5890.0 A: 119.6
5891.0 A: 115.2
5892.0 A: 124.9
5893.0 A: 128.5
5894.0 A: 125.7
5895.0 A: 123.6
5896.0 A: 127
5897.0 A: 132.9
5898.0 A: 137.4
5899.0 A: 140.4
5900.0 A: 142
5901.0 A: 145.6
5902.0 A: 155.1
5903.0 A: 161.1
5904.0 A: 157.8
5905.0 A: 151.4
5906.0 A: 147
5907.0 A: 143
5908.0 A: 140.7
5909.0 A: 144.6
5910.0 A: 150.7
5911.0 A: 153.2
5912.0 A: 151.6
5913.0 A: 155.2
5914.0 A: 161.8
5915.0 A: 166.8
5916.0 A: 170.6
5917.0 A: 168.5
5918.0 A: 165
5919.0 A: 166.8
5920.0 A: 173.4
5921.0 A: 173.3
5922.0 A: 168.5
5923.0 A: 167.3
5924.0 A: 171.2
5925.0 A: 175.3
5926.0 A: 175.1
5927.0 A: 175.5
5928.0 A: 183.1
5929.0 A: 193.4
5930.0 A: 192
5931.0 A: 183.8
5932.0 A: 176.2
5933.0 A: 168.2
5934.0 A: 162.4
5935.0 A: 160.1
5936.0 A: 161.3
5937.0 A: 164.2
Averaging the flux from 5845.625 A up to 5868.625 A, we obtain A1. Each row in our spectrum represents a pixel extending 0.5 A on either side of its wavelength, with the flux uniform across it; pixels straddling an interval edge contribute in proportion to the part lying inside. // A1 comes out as 172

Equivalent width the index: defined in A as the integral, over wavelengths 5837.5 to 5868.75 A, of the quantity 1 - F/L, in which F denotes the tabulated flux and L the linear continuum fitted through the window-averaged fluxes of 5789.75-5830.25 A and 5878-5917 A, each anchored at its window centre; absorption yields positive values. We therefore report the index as -1.92 A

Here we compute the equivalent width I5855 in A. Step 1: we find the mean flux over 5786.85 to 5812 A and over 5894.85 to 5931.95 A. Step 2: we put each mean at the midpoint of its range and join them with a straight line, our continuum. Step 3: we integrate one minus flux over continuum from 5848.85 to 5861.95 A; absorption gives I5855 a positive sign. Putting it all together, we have -0.7 A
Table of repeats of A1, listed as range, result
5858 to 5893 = 159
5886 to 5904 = 136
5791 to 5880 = 174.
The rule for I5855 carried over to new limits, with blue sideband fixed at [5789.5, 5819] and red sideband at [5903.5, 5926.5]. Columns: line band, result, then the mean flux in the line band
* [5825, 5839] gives -1.0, 183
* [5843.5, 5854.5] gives -0.4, 176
